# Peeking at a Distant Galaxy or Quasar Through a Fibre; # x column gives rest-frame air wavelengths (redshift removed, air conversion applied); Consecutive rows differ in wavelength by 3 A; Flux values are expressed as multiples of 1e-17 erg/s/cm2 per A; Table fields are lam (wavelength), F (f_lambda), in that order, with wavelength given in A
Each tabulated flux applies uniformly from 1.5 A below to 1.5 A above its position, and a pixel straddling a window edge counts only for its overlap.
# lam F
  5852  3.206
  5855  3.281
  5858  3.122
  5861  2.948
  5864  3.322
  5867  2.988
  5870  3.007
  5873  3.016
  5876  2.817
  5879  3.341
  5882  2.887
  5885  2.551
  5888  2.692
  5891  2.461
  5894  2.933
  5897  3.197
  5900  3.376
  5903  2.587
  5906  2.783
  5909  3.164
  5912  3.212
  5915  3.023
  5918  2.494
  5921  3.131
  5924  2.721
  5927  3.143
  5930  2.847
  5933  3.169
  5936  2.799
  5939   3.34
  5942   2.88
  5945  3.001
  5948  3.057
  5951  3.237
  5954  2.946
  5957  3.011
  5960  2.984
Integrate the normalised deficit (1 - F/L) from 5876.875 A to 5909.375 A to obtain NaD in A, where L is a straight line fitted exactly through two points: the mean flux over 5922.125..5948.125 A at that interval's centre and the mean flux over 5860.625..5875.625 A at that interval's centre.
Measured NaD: 1.4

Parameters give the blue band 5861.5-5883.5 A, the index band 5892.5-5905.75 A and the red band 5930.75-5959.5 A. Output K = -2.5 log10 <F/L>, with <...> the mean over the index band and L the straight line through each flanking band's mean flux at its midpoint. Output 0.02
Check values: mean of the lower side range 3.05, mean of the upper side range 3.04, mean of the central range 3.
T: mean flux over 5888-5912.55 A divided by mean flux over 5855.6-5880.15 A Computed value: 0.96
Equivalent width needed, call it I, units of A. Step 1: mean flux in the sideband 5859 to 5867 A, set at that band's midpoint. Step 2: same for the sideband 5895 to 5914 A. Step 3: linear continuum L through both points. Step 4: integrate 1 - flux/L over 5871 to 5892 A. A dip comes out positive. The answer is 1.7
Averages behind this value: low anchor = 3.11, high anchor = 3.05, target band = 2.84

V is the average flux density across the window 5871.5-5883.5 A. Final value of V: 3.02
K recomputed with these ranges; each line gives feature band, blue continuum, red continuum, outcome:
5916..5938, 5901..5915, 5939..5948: 0.03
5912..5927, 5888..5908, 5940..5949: 0.01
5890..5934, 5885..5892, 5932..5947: -0.06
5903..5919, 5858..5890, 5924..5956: 0.03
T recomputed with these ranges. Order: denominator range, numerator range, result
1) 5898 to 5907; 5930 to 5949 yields 1.03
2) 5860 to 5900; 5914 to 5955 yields 1.01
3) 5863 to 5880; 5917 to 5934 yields 0.95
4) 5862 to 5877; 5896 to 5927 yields 0.98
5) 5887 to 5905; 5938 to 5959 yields 1.06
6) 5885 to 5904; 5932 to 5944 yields 1.06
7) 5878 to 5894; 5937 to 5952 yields 1.11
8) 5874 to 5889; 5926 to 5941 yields 1.06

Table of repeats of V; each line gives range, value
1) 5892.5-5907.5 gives 2.98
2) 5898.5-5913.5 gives 3.02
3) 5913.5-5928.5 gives 2.9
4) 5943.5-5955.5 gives 3.06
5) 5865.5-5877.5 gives 2.96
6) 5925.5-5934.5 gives 3.05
